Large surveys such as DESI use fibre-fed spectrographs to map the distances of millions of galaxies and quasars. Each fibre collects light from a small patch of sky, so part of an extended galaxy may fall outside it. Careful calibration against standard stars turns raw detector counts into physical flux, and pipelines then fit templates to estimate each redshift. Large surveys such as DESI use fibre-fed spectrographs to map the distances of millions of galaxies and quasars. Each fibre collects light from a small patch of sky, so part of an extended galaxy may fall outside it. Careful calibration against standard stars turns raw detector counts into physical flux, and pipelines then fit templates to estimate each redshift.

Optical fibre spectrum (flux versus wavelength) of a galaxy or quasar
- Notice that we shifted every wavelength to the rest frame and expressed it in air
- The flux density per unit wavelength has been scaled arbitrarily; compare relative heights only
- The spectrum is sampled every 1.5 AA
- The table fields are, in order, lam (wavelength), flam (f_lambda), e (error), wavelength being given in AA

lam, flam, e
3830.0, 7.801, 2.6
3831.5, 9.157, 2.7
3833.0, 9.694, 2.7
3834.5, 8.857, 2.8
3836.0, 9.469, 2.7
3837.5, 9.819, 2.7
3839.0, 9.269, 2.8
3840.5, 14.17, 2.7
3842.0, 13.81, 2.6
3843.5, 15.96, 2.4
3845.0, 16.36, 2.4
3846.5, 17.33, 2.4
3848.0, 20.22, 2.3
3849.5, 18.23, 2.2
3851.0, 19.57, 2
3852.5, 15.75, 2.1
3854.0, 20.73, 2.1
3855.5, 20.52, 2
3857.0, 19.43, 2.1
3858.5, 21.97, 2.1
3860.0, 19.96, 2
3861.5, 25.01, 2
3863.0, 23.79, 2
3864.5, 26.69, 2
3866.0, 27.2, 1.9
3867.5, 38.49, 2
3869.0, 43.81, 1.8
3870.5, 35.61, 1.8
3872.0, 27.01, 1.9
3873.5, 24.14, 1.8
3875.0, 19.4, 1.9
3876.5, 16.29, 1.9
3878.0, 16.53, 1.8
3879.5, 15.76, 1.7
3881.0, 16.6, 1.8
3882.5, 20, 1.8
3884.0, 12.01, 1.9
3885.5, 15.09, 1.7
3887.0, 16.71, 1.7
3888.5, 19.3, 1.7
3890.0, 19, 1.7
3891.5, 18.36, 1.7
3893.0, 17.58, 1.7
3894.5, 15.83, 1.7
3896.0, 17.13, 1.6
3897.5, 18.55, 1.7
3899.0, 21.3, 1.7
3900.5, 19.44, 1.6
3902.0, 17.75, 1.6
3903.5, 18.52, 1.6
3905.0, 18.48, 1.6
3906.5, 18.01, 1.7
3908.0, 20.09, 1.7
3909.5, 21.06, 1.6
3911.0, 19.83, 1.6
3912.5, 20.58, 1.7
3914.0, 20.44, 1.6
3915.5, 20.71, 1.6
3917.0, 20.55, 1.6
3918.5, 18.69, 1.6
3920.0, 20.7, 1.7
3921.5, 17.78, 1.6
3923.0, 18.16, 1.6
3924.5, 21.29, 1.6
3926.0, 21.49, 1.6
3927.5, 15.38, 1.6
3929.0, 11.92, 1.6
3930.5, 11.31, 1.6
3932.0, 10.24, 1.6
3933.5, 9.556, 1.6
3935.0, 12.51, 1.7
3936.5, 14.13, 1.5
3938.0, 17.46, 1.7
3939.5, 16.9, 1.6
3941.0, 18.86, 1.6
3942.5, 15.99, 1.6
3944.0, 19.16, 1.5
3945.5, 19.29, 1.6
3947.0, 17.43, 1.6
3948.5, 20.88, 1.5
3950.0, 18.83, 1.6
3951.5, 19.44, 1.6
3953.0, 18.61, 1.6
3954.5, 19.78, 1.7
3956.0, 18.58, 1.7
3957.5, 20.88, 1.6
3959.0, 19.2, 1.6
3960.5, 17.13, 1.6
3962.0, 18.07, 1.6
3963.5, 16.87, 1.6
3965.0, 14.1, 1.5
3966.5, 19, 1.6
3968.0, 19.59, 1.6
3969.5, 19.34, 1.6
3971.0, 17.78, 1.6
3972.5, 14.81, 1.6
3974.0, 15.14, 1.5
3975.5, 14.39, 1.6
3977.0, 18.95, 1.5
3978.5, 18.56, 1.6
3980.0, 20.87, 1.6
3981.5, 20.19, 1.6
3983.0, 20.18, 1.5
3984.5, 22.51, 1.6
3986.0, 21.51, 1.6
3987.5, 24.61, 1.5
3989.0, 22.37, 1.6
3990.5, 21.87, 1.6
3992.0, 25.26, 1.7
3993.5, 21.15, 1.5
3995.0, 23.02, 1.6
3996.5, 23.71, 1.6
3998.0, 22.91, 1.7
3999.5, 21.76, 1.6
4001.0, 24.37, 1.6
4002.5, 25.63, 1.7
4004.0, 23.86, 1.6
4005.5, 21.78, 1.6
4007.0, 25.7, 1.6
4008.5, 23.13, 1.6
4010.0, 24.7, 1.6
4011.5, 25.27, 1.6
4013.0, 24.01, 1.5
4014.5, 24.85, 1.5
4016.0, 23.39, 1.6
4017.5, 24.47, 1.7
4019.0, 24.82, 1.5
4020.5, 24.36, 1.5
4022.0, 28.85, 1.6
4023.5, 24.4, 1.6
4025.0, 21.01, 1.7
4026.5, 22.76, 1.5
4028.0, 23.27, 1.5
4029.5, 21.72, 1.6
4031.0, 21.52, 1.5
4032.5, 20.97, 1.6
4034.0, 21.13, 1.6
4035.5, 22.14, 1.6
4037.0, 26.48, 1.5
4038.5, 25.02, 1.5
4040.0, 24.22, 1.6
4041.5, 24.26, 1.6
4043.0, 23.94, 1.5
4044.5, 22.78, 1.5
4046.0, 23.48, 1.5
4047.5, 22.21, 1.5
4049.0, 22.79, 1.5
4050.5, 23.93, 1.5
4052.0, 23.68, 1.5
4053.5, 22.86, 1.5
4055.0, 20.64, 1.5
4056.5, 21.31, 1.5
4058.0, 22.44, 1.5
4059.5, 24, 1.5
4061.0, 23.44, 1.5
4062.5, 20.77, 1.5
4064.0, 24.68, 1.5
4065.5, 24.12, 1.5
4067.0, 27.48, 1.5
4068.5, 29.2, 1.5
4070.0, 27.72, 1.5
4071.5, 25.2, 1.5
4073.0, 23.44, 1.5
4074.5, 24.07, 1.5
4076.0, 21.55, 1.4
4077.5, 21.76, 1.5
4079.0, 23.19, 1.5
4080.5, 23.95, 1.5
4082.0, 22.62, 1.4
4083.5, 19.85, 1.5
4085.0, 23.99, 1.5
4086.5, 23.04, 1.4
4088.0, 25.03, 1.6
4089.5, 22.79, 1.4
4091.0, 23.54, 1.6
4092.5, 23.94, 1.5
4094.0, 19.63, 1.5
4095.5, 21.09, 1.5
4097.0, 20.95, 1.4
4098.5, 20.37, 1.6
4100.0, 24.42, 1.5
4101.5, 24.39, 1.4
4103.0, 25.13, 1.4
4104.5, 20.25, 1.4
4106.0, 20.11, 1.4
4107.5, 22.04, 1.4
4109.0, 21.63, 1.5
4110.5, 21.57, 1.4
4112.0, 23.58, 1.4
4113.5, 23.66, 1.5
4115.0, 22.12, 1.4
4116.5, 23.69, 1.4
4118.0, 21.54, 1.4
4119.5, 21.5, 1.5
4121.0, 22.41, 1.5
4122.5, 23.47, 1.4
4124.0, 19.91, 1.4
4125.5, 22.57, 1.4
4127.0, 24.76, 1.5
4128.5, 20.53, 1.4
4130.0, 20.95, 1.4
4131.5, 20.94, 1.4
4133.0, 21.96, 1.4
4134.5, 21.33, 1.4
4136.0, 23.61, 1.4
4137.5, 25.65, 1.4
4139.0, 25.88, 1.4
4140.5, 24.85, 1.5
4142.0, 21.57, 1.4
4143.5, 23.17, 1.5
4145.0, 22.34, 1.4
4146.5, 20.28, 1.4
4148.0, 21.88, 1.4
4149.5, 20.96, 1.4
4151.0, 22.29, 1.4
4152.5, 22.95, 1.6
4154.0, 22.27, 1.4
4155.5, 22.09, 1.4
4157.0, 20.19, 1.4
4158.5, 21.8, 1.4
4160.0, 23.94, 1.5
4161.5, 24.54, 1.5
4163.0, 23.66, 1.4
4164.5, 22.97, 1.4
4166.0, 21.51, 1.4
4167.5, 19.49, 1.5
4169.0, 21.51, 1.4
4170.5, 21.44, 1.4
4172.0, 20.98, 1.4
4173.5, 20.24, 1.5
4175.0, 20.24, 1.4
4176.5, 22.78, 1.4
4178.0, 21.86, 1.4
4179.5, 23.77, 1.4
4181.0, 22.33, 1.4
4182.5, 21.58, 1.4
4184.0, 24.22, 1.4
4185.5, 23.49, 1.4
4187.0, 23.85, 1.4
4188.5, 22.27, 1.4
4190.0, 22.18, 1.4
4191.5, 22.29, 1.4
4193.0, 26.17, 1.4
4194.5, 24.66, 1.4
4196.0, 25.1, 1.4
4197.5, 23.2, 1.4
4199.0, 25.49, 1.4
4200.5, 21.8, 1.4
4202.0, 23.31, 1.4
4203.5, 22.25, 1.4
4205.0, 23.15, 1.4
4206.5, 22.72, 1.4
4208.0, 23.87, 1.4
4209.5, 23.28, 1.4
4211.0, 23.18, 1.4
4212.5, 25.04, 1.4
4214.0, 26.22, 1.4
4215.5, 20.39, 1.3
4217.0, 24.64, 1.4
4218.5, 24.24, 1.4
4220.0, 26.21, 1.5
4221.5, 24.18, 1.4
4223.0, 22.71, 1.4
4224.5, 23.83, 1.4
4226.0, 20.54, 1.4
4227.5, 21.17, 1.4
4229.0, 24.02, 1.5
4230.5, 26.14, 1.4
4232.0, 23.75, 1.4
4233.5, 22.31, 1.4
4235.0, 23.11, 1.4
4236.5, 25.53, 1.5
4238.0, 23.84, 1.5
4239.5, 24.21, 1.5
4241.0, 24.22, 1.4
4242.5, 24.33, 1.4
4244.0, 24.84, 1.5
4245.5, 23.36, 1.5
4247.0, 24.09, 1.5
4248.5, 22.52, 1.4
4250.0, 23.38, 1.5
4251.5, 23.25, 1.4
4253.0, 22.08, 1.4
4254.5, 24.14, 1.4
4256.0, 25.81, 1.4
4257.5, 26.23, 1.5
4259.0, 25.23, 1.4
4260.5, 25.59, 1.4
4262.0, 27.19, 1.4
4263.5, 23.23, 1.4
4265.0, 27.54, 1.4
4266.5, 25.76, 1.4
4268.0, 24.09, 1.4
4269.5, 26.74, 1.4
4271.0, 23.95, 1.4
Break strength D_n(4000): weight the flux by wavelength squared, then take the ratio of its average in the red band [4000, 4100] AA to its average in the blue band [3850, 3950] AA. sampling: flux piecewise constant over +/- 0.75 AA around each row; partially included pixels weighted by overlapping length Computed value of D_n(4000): 1.3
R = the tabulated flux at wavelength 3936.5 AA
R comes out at 14.13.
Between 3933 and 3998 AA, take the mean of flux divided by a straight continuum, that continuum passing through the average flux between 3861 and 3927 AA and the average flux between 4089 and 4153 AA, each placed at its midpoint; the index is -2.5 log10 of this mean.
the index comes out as 0.134 mag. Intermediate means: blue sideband 20.9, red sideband 22.4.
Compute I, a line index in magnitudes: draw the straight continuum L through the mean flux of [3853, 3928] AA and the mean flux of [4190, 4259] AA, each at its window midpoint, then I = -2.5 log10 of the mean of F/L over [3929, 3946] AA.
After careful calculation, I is 0.388 mag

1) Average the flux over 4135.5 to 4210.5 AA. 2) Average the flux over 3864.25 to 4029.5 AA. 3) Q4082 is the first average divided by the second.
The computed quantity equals 1.12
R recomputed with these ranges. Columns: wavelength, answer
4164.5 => 22.97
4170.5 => 21.44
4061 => 23.44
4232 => 23.75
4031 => 21.52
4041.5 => 24.26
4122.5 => 23.47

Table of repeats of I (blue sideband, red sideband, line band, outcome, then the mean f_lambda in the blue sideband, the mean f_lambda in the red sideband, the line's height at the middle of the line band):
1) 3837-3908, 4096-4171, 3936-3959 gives 0.12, 19.9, 22.3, 20.6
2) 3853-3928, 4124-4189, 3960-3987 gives 0.16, 20.8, 22.3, 21.3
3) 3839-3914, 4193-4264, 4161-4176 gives 0.08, 20.2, 23.9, 23.3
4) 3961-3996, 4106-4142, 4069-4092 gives -0.09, 19.6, 22.5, 21.7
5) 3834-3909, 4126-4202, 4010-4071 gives -0.12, 19.5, 22.6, 21.3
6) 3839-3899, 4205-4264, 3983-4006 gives -0.07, 20.4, 24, 21.6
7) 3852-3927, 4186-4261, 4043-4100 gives -0.04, 20.8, 23.8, 22.4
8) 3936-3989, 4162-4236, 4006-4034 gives -0.20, 18.6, 23.1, 19.7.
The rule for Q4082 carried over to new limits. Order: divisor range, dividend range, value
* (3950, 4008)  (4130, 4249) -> 1.13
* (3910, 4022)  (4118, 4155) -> 1.13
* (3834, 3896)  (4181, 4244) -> 1.21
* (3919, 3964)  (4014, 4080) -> 1.37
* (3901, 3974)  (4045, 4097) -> 1.31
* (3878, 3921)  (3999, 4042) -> 1.29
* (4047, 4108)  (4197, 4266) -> 1.04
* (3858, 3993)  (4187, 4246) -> 1.22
